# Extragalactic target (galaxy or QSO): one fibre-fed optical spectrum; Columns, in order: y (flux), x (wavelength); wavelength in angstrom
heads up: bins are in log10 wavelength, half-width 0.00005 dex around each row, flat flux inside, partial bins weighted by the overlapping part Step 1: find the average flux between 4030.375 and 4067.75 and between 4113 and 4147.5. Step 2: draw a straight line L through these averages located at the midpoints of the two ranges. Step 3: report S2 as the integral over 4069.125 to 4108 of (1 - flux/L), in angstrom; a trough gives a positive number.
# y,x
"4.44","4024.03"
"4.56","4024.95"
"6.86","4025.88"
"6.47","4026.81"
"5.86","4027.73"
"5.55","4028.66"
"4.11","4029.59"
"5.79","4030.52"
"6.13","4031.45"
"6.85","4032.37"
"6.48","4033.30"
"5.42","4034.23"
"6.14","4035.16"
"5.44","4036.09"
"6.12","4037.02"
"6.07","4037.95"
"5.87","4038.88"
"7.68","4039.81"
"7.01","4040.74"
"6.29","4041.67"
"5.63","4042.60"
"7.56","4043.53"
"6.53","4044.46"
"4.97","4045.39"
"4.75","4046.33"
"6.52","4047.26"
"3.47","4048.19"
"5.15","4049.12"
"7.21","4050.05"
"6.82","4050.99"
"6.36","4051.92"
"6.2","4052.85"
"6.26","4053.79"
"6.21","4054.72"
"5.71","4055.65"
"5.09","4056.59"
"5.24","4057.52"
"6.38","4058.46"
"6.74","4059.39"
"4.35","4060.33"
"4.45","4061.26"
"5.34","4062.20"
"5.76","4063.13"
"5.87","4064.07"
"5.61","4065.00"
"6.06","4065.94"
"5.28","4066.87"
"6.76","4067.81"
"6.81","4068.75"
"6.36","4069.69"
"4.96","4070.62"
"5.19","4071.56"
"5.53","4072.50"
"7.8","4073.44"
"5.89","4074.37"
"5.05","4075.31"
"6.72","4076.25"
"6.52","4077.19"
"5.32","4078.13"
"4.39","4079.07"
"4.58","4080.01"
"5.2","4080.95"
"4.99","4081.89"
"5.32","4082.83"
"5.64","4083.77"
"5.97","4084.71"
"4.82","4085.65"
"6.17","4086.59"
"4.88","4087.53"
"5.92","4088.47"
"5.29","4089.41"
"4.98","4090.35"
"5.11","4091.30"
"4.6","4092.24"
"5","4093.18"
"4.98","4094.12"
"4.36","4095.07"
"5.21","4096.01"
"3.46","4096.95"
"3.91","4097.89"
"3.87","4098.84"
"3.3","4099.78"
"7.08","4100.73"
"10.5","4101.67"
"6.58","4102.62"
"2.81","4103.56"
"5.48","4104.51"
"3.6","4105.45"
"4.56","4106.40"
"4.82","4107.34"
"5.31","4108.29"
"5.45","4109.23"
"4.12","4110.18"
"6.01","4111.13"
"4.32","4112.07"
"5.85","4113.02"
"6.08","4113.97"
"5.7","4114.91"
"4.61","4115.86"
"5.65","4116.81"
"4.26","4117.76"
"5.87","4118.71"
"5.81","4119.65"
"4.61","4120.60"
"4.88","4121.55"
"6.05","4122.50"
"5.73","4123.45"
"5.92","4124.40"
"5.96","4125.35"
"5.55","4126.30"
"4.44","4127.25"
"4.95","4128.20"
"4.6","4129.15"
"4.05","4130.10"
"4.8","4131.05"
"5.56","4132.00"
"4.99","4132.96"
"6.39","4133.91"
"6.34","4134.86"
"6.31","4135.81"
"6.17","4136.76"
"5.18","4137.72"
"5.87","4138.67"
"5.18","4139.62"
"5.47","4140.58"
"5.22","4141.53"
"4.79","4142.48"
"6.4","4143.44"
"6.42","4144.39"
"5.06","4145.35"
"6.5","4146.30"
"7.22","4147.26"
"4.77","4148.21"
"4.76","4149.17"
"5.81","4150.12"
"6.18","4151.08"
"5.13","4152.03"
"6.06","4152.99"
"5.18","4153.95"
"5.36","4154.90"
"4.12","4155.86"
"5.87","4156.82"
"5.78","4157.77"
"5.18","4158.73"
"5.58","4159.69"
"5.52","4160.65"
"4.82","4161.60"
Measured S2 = 2.98 angstrom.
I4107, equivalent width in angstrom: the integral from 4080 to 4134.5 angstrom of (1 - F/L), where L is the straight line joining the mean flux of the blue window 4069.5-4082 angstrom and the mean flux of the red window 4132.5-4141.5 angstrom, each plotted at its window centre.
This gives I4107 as 4.7 angstrom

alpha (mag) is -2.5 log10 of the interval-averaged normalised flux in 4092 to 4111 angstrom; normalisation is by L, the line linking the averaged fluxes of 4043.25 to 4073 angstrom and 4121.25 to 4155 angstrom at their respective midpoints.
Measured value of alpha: 0.14 mag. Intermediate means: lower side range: 5.79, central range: 4.97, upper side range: 5.54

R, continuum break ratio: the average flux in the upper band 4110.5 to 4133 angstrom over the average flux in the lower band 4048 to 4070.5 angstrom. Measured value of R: 0.90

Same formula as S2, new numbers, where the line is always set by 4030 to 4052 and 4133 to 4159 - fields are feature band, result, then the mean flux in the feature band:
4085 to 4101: 2.75 angstrom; 4.86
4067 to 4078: -0.26 angstrom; 6.09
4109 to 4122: 1.24 angstrom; 5.23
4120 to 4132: 1.22 angstrom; 5.15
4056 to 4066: 0.81 angstrom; 5.51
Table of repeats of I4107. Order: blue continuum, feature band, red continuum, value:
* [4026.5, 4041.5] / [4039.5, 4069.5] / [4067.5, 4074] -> 1.0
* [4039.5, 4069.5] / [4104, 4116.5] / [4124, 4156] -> 1.3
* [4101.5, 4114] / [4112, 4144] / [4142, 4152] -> 0.5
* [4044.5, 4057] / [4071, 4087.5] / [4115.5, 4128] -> 0.1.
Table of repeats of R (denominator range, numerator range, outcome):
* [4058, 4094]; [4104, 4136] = 0.94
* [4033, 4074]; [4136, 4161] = 0.94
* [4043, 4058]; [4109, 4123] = 0.90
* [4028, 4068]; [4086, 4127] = 0.89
